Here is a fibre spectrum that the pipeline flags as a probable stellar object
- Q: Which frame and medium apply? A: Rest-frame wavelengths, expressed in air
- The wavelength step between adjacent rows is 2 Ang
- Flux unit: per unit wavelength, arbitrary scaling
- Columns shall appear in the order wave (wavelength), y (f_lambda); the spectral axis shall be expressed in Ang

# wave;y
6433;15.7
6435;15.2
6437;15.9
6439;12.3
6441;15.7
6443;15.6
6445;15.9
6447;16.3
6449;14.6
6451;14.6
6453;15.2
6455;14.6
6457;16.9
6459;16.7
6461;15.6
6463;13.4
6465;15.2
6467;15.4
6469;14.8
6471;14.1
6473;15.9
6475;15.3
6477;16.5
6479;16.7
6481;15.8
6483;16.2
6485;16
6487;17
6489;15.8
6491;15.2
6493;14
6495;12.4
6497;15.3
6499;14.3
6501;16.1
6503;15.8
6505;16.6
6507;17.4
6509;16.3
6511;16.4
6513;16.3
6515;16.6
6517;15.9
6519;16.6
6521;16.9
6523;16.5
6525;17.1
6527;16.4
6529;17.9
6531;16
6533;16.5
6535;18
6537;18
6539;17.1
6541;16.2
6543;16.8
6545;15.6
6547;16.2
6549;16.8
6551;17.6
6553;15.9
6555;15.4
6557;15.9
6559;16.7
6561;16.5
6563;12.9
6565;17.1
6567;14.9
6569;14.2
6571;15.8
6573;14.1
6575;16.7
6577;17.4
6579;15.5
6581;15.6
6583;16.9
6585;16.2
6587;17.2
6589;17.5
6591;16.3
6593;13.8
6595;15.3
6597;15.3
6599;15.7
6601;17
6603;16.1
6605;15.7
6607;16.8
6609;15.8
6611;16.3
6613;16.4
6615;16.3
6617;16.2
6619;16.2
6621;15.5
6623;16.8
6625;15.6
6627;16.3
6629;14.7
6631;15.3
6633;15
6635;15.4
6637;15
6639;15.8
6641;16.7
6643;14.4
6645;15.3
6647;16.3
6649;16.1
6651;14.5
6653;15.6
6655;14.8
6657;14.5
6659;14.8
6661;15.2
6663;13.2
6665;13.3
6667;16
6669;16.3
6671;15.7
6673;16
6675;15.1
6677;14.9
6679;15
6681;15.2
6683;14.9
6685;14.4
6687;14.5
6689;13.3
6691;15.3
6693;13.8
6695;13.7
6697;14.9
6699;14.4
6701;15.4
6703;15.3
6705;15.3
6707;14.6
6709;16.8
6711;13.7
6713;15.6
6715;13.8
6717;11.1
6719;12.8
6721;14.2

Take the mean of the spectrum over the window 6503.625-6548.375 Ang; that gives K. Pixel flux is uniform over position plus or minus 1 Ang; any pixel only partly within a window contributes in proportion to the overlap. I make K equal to 16.7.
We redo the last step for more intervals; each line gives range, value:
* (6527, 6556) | 16.7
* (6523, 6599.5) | 16.2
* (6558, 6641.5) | 15.9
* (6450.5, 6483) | 15.5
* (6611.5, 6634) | 15.9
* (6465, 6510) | 15.6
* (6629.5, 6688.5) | 15.1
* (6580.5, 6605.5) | 16.1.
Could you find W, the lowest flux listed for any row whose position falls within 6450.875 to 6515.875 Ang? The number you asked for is 12.4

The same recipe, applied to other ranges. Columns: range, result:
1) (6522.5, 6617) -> 12.9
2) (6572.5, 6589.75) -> 14.1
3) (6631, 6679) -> 13.2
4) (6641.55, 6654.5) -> 14.4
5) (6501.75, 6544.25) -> 15.8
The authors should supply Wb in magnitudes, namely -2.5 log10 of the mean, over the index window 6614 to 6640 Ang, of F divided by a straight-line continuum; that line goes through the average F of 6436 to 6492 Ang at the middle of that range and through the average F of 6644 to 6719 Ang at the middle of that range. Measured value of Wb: -0.05 mag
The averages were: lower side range 15.5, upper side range 14.8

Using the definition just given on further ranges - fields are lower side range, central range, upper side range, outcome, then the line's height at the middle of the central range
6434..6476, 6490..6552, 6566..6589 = -0.05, 15.6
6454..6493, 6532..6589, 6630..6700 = -0.06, 15.3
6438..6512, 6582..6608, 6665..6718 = -0.07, 15.1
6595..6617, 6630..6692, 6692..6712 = 0.02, 15.4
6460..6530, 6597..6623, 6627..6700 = -0.06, 15.3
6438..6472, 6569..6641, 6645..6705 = -0.07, 15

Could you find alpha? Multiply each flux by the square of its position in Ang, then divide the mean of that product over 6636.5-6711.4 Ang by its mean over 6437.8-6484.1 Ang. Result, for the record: 1.04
